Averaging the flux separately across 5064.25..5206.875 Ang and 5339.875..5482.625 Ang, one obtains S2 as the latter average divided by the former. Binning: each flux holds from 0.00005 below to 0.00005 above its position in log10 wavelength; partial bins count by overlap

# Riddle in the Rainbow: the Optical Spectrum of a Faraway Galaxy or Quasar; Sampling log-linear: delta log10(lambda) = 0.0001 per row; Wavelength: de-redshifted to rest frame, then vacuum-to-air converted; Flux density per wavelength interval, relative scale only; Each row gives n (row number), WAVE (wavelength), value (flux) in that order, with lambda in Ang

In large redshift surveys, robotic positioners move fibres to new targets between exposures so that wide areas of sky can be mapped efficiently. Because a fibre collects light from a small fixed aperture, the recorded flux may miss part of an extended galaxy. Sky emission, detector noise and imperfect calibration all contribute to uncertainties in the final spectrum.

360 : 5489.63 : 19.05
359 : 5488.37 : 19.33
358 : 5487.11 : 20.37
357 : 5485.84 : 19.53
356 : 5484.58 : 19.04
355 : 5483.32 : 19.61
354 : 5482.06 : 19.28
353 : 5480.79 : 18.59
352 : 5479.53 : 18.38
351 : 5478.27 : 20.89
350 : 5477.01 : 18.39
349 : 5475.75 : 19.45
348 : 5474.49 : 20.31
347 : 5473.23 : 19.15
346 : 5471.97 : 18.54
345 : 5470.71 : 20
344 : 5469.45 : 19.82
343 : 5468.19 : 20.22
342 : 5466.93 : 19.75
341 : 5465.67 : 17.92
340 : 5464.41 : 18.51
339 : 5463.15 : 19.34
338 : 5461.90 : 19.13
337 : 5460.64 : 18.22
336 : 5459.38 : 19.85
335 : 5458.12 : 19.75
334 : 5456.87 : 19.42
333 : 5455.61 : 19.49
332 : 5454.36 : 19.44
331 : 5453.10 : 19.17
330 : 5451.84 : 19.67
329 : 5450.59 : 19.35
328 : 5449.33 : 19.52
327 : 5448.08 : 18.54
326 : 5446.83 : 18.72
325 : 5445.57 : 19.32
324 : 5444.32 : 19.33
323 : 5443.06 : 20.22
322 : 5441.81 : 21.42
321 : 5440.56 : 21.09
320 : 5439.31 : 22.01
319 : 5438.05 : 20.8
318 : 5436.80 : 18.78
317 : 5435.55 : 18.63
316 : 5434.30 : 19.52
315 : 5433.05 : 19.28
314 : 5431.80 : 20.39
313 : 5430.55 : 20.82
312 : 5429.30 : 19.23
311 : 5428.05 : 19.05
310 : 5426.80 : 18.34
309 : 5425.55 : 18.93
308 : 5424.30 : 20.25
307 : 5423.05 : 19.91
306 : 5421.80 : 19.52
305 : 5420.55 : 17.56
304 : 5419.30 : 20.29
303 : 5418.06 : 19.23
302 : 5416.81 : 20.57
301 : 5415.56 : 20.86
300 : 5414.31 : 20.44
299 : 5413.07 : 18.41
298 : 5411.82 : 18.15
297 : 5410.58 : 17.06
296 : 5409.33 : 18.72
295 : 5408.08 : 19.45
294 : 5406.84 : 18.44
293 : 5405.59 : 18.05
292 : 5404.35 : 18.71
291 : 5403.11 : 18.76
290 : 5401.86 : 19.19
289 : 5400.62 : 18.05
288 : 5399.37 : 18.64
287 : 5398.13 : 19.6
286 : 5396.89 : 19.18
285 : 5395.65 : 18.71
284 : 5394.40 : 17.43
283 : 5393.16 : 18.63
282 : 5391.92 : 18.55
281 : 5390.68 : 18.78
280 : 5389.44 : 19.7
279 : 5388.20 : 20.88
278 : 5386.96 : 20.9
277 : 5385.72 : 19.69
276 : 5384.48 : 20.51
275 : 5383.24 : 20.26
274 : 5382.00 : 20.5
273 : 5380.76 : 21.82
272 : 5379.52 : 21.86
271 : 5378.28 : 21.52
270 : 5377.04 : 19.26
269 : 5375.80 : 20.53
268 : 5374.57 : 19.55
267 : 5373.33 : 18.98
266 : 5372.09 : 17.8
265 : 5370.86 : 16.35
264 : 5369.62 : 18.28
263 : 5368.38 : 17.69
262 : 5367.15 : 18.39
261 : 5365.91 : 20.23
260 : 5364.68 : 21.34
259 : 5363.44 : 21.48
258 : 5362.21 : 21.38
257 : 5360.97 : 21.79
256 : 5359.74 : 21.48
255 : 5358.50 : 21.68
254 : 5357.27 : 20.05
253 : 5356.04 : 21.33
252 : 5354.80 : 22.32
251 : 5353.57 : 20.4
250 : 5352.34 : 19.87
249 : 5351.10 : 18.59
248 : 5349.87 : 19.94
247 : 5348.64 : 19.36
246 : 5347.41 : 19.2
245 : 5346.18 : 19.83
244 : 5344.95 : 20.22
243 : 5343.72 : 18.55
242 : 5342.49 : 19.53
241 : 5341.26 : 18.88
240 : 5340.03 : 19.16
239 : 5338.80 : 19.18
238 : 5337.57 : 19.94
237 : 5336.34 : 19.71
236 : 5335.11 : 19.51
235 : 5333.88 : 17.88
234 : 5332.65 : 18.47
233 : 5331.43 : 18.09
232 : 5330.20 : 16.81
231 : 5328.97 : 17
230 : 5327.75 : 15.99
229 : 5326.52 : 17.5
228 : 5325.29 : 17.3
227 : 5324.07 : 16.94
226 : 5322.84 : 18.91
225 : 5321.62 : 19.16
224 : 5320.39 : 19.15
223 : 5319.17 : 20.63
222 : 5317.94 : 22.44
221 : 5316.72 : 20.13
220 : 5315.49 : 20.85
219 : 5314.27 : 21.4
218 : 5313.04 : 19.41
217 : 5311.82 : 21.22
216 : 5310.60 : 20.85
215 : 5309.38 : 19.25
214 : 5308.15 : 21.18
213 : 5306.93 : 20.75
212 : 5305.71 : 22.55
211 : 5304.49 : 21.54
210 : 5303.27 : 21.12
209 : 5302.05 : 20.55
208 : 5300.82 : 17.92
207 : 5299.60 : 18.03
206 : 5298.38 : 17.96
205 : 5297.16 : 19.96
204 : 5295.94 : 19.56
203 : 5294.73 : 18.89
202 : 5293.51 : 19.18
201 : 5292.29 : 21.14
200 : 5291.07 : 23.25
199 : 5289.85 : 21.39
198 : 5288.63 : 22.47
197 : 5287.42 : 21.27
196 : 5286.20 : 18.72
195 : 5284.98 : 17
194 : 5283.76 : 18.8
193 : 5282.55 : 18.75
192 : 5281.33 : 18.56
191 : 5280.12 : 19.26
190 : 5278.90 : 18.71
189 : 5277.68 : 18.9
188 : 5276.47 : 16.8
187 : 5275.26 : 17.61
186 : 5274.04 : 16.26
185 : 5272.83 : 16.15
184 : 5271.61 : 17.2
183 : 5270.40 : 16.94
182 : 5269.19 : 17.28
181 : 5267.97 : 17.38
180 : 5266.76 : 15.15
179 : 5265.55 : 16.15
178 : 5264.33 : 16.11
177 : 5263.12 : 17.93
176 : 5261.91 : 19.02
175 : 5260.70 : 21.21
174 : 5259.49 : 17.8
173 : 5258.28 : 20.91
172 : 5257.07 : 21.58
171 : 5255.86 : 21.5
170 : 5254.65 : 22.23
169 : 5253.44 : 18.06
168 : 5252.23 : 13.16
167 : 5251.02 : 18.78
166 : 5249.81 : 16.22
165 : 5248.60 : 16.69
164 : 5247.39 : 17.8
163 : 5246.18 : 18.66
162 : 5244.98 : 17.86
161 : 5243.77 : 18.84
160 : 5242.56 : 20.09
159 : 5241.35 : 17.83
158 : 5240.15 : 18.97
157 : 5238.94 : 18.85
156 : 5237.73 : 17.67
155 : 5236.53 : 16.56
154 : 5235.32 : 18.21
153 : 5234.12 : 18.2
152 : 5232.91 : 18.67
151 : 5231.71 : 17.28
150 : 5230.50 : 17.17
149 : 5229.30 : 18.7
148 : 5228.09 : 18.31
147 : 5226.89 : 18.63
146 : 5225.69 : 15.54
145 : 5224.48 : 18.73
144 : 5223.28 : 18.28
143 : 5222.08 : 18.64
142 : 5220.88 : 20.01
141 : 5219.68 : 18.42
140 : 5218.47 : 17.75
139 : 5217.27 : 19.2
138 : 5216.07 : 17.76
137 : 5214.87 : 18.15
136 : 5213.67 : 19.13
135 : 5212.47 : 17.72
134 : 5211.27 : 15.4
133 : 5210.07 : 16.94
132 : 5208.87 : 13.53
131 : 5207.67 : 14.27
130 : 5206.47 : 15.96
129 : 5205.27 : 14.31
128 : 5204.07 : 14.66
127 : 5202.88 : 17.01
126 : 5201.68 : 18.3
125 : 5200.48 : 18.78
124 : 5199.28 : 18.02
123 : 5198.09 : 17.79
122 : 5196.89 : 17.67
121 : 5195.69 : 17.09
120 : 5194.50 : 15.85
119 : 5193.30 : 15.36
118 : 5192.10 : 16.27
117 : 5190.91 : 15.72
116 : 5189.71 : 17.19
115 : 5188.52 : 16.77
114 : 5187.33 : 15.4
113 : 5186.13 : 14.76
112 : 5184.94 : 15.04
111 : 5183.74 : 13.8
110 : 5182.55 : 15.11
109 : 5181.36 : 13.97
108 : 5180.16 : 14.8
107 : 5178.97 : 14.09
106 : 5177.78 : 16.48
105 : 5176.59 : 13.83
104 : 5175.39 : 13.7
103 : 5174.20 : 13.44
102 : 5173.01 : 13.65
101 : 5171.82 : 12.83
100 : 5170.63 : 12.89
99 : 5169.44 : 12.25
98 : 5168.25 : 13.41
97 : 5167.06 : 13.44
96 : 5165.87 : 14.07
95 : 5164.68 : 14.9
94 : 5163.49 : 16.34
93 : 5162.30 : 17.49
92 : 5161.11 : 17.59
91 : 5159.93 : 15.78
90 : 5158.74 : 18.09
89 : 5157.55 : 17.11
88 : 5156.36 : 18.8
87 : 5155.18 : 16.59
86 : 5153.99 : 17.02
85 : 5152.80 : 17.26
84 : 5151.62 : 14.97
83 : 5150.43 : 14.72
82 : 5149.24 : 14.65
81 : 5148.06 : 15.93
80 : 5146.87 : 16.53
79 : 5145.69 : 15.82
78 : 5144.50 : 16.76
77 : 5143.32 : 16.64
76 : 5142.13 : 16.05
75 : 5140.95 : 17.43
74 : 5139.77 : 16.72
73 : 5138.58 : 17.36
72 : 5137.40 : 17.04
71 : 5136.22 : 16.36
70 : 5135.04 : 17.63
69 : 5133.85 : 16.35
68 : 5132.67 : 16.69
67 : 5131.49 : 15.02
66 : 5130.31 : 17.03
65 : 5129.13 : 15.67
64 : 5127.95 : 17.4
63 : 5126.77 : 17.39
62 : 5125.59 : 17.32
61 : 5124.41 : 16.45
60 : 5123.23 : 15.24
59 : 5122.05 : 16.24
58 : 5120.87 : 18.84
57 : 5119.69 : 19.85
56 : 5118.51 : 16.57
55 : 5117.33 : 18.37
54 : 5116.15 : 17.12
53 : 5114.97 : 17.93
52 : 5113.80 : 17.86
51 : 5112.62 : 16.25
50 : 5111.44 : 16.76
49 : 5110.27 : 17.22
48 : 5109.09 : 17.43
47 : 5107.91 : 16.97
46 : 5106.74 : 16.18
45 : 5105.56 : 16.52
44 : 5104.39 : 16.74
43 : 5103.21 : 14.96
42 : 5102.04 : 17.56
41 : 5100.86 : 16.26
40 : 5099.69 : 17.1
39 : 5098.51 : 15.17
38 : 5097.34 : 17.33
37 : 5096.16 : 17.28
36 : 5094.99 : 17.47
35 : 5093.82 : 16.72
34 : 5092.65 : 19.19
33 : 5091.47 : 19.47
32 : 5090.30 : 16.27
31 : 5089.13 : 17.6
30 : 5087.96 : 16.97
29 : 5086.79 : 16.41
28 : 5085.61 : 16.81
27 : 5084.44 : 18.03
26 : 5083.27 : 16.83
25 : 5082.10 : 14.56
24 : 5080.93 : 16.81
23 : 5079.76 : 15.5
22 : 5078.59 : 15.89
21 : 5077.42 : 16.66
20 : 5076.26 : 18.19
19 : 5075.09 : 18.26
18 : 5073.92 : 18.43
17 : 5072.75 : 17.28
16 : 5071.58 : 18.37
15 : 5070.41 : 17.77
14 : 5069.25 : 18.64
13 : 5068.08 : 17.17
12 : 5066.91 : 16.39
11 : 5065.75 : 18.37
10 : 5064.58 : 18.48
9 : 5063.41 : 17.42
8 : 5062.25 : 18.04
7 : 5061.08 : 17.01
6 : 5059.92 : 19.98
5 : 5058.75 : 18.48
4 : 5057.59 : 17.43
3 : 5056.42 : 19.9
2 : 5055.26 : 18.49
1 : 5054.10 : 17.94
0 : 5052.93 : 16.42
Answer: 1.19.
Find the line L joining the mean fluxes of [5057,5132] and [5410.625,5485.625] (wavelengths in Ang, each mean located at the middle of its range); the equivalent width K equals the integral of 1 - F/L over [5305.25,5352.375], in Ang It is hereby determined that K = -1.6 Ang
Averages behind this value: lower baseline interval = 17.2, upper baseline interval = 19.5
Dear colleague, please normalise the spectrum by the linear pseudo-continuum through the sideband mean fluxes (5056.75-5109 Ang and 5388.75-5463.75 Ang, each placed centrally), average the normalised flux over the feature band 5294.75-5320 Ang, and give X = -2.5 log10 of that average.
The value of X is -0.10 mag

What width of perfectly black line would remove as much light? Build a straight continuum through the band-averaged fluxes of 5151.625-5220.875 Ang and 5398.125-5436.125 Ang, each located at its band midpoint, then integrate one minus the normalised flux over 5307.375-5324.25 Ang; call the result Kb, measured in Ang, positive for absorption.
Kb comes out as -2.3 Ang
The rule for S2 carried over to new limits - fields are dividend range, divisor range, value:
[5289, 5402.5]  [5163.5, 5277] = 1.17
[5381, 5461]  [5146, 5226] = 1.21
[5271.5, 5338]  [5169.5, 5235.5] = 1.17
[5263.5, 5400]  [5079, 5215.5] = 1.19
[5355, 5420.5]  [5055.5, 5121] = 1.13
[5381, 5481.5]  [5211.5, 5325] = 1.03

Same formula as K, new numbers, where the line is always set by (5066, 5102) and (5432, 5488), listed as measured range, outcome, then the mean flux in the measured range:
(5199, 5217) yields 1.3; 16.7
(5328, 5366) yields -1.9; 19.7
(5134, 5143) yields 0.3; 16.9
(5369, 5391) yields -1.0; 19.9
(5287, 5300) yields -1.3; 20.3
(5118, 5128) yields 0.1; 17.2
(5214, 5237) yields -0.1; 18.1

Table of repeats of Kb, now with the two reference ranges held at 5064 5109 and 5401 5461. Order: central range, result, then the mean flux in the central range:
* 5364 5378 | 0.0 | 19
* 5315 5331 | 0.0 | 18.6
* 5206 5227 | 0.7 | 17.4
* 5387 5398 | 0.0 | 19.1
